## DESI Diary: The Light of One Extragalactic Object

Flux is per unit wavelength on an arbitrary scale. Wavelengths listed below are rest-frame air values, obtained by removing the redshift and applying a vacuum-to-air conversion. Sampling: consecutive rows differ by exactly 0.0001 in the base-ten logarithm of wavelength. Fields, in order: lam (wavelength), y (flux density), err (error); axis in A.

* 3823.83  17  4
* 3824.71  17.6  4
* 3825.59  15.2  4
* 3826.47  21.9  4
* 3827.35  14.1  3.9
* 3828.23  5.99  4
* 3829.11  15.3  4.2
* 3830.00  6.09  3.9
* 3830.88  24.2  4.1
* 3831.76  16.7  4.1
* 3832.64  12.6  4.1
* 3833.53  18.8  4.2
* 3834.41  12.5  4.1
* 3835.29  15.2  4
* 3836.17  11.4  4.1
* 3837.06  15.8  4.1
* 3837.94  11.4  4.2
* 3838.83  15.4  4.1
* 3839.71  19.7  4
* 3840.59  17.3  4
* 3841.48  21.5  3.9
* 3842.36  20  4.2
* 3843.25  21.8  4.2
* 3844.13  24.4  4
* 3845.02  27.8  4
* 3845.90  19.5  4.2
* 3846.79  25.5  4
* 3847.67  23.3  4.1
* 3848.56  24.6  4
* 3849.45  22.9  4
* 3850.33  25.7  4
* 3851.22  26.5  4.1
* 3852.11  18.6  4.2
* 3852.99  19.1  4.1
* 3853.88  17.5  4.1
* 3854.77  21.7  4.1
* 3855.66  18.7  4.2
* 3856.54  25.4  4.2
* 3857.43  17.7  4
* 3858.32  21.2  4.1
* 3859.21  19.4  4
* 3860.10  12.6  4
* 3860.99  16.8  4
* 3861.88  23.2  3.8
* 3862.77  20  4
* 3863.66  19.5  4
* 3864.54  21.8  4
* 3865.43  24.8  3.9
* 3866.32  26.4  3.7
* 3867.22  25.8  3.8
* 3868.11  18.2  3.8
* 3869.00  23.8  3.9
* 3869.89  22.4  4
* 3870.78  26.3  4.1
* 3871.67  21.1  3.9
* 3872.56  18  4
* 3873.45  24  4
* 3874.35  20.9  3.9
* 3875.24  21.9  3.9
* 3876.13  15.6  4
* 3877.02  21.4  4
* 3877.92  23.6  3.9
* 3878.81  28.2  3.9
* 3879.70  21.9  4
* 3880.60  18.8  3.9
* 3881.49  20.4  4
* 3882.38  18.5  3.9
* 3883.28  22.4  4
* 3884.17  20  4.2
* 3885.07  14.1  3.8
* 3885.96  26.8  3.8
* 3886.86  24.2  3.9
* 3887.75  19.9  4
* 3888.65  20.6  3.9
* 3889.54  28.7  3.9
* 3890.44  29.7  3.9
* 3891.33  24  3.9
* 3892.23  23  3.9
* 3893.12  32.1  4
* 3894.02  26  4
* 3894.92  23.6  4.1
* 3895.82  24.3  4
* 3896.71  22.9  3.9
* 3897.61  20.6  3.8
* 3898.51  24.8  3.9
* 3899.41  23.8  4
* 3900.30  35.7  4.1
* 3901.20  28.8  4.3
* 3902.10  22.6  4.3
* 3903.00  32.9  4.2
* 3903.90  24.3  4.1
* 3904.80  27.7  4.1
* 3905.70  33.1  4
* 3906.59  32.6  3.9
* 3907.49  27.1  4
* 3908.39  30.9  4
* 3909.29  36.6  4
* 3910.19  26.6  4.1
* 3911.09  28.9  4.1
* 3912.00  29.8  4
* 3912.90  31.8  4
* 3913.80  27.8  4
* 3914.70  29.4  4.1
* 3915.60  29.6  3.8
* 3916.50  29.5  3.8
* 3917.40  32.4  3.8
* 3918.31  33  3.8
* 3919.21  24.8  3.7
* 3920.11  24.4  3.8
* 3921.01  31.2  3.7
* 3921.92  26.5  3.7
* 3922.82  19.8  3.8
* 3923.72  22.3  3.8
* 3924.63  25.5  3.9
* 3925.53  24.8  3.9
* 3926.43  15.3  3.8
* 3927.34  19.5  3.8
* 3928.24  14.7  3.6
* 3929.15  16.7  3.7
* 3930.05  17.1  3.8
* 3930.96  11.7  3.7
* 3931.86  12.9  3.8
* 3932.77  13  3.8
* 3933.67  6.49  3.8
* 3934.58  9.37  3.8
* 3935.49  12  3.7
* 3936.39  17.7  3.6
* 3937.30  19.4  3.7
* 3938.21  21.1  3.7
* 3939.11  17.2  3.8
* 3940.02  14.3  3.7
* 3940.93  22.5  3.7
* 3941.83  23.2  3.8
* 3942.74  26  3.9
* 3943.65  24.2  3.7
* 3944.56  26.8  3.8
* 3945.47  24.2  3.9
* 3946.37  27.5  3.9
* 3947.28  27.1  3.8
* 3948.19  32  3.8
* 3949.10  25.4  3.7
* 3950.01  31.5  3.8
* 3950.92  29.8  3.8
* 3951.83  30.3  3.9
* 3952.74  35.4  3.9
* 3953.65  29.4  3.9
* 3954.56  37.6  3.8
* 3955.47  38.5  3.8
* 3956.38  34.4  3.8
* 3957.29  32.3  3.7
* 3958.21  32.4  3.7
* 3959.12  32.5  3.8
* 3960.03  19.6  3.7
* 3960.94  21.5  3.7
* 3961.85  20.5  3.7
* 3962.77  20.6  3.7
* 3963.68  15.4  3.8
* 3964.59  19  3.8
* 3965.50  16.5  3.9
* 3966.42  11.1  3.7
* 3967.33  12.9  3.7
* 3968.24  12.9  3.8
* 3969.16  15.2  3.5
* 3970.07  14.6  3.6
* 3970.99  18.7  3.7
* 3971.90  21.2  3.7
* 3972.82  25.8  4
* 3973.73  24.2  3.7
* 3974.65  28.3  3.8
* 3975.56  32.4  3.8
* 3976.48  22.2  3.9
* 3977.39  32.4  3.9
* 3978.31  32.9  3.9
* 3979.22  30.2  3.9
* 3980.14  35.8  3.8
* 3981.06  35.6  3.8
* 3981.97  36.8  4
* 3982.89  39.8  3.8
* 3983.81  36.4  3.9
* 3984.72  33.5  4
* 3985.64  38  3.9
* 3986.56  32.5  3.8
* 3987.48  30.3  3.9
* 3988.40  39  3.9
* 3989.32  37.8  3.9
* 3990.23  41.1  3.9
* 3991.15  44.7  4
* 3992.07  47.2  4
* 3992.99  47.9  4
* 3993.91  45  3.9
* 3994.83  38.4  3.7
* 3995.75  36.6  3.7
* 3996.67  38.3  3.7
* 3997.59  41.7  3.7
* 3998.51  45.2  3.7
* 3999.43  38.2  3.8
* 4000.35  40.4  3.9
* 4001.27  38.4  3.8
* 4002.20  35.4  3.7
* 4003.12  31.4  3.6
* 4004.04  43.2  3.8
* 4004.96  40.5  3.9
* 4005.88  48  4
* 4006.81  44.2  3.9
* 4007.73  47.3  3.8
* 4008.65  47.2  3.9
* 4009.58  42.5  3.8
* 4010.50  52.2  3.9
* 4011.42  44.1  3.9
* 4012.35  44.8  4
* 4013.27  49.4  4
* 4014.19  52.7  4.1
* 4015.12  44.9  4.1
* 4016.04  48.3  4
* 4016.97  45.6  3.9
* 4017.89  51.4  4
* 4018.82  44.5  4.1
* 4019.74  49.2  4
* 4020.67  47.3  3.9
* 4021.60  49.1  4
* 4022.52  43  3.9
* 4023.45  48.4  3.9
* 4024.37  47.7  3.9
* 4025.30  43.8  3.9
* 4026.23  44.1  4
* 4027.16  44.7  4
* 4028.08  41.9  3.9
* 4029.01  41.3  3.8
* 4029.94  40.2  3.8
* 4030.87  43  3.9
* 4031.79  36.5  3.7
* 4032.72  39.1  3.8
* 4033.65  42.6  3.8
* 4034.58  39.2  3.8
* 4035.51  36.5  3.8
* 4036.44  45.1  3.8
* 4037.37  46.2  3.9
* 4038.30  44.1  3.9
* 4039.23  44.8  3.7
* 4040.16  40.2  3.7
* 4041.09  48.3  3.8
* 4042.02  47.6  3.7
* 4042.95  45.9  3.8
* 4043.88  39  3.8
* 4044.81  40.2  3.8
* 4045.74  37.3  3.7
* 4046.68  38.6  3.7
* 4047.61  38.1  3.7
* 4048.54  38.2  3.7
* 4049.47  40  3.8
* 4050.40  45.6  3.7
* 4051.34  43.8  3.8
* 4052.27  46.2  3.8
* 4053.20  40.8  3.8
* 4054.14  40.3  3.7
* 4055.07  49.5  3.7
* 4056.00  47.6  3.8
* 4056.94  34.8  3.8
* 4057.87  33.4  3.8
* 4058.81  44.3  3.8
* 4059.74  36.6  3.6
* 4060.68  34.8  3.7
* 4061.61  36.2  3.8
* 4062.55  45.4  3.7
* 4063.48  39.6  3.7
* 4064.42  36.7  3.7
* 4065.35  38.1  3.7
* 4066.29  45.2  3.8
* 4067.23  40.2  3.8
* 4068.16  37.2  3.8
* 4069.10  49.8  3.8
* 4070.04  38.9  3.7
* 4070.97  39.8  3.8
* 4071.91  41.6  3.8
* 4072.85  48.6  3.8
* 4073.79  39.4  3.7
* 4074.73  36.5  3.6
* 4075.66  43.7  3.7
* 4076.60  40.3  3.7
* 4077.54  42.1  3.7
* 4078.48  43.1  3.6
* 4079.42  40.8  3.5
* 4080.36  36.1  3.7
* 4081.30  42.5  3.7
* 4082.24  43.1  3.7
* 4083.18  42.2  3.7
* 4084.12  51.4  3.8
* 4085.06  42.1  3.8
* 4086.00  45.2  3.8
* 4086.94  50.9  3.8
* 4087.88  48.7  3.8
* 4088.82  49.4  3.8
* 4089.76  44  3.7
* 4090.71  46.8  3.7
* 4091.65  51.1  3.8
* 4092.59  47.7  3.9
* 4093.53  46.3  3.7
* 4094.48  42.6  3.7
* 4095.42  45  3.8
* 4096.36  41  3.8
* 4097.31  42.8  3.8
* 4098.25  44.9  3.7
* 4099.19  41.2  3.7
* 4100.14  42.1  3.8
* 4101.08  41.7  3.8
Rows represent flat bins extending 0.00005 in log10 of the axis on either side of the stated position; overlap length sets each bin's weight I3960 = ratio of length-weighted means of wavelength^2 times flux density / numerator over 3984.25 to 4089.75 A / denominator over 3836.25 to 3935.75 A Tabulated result 2.01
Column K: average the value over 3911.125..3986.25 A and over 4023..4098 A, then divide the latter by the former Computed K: 1.72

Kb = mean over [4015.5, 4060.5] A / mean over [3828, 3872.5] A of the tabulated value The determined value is 2.2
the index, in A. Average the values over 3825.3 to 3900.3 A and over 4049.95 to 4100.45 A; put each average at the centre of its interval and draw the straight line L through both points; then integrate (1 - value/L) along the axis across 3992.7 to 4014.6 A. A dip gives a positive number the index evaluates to -4.7 A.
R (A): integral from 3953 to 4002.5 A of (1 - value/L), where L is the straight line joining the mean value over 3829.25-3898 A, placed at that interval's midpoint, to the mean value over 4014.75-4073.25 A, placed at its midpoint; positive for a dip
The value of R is 5.3 A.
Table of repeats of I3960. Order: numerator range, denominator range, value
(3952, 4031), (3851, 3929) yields 1.59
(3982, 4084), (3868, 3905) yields 1.92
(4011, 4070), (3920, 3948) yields 2.27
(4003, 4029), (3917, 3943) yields 2.43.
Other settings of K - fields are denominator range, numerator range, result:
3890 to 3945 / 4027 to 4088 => 1.74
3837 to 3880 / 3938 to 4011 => 1.48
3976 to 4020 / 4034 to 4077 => 1.01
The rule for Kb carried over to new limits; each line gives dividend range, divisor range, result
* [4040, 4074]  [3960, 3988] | 1.62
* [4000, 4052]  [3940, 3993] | 1.53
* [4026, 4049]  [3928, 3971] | 1.91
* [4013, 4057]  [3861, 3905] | 1.87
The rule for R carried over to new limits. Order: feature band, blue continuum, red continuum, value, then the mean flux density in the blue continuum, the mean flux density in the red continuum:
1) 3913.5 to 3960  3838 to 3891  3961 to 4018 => 8.0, 21.6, 35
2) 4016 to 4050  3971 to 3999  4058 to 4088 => -3.8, 35.5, 41.7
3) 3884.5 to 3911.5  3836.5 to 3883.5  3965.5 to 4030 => -0.7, 21.1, 38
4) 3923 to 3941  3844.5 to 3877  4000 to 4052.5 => 8.4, 21.6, 43.6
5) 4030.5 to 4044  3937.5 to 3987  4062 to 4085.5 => -2.1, 26.5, 41.8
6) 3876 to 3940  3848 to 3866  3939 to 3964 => 1.4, 20.9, 27.1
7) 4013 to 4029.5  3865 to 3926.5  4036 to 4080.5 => -3.8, 25.3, 41.5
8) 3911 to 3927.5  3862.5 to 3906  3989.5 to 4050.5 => 1.1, 23.7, 43.3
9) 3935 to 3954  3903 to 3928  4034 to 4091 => 3.7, 27.6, 42.2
